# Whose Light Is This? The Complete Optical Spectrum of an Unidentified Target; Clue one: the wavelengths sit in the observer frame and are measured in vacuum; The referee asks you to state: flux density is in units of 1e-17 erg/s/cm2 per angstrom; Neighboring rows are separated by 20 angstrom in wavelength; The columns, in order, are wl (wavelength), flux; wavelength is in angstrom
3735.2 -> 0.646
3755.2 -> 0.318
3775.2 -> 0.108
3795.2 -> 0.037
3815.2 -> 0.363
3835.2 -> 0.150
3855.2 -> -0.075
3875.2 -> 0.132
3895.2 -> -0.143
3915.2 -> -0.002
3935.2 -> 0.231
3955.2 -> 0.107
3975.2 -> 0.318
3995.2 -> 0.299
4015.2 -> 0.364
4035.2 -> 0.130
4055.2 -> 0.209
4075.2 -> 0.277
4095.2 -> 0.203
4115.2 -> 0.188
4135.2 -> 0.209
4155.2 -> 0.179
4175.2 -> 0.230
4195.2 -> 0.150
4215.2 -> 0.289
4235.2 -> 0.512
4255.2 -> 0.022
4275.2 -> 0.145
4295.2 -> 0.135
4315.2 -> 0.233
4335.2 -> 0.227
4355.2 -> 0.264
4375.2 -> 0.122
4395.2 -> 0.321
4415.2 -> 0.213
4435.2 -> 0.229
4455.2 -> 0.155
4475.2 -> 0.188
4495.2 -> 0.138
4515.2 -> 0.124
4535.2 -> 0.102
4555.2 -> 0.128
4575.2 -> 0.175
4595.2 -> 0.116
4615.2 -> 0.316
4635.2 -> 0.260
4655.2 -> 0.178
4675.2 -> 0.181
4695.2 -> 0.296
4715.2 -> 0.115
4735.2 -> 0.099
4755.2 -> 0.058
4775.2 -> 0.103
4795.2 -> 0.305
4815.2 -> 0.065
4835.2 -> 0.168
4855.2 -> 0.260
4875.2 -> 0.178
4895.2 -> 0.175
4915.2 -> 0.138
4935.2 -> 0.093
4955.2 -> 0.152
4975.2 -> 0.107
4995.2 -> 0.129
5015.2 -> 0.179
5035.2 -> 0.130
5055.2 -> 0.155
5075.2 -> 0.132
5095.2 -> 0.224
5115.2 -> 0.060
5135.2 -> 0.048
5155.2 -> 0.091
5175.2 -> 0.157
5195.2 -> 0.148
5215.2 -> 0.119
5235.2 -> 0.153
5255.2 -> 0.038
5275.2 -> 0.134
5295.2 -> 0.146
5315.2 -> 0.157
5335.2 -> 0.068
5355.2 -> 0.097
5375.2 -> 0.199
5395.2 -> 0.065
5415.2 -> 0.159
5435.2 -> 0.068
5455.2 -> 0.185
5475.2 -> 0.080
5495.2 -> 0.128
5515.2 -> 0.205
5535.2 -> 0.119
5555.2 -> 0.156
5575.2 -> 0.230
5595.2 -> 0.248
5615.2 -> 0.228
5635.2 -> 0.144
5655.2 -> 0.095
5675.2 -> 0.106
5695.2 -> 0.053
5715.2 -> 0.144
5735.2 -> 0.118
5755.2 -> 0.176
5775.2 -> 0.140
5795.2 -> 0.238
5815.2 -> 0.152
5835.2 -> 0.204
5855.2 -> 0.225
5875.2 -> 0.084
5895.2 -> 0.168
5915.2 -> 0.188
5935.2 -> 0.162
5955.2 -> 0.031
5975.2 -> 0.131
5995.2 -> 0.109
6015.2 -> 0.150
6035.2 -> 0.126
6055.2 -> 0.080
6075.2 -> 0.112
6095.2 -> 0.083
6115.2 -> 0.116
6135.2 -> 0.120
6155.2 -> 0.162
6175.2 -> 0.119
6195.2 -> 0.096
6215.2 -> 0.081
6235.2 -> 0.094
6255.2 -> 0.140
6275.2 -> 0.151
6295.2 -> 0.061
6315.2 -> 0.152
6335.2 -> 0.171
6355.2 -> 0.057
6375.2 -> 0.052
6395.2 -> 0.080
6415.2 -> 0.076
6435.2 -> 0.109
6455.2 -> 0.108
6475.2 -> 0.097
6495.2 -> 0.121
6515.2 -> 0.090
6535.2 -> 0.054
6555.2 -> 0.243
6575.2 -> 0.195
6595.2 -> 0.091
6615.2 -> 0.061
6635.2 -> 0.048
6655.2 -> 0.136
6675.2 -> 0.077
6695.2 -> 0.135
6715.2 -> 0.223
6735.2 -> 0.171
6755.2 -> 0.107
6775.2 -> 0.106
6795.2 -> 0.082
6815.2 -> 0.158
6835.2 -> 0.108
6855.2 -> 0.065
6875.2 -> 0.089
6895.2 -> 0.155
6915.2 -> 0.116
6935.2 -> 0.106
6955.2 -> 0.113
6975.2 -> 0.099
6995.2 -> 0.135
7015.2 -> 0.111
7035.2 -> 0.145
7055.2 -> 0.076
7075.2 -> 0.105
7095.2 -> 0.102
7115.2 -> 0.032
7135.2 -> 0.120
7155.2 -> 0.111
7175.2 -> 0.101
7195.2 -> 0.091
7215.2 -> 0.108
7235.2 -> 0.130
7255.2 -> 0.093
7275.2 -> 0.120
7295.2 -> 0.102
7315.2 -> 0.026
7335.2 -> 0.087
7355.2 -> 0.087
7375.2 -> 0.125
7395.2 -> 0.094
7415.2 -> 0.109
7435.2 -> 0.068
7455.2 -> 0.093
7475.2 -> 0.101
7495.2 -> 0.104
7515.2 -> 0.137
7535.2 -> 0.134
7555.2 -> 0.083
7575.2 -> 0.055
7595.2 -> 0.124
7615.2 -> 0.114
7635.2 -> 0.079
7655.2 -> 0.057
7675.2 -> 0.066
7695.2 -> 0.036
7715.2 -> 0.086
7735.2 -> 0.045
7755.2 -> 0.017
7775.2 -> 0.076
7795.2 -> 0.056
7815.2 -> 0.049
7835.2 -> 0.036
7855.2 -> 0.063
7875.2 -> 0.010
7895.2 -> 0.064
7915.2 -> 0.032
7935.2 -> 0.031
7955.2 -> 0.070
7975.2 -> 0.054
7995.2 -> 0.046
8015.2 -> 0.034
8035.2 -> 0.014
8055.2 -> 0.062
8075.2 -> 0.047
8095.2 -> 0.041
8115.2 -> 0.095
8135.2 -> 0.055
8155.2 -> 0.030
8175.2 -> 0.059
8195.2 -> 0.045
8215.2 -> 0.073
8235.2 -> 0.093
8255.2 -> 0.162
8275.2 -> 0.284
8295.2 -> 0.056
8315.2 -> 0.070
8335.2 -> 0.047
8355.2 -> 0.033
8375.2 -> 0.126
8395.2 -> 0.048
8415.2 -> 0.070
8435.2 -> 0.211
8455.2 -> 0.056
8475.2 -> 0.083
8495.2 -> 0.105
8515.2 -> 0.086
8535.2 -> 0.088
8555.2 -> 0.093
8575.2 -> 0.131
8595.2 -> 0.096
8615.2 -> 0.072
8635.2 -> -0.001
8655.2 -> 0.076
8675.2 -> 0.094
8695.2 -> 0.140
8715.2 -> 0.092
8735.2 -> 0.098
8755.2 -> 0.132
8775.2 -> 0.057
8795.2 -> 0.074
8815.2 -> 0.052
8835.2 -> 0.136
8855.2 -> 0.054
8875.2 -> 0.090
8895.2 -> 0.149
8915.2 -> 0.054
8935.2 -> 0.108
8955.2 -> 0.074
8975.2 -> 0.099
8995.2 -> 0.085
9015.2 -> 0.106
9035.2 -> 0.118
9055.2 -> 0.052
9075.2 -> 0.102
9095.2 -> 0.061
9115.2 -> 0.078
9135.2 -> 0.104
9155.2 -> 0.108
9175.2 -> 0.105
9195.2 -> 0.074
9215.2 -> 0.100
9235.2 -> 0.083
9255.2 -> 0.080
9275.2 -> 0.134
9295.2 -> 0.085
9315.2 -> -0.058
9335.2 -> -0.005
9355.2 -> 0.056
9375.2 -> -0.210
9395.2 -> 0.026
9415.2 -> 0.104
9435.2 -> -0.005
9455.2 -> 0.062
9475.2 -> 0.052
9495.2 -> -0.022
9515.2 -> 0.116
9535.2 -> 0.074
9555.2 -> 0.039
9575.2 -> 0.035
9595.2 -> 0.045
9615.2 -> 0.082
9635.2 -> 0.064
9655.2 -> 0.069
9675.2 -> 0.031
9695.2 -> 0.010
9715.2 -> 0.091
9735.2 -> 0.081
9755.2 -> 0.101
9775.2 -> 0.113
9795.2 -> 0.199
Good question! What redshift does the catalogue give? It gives 1.22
